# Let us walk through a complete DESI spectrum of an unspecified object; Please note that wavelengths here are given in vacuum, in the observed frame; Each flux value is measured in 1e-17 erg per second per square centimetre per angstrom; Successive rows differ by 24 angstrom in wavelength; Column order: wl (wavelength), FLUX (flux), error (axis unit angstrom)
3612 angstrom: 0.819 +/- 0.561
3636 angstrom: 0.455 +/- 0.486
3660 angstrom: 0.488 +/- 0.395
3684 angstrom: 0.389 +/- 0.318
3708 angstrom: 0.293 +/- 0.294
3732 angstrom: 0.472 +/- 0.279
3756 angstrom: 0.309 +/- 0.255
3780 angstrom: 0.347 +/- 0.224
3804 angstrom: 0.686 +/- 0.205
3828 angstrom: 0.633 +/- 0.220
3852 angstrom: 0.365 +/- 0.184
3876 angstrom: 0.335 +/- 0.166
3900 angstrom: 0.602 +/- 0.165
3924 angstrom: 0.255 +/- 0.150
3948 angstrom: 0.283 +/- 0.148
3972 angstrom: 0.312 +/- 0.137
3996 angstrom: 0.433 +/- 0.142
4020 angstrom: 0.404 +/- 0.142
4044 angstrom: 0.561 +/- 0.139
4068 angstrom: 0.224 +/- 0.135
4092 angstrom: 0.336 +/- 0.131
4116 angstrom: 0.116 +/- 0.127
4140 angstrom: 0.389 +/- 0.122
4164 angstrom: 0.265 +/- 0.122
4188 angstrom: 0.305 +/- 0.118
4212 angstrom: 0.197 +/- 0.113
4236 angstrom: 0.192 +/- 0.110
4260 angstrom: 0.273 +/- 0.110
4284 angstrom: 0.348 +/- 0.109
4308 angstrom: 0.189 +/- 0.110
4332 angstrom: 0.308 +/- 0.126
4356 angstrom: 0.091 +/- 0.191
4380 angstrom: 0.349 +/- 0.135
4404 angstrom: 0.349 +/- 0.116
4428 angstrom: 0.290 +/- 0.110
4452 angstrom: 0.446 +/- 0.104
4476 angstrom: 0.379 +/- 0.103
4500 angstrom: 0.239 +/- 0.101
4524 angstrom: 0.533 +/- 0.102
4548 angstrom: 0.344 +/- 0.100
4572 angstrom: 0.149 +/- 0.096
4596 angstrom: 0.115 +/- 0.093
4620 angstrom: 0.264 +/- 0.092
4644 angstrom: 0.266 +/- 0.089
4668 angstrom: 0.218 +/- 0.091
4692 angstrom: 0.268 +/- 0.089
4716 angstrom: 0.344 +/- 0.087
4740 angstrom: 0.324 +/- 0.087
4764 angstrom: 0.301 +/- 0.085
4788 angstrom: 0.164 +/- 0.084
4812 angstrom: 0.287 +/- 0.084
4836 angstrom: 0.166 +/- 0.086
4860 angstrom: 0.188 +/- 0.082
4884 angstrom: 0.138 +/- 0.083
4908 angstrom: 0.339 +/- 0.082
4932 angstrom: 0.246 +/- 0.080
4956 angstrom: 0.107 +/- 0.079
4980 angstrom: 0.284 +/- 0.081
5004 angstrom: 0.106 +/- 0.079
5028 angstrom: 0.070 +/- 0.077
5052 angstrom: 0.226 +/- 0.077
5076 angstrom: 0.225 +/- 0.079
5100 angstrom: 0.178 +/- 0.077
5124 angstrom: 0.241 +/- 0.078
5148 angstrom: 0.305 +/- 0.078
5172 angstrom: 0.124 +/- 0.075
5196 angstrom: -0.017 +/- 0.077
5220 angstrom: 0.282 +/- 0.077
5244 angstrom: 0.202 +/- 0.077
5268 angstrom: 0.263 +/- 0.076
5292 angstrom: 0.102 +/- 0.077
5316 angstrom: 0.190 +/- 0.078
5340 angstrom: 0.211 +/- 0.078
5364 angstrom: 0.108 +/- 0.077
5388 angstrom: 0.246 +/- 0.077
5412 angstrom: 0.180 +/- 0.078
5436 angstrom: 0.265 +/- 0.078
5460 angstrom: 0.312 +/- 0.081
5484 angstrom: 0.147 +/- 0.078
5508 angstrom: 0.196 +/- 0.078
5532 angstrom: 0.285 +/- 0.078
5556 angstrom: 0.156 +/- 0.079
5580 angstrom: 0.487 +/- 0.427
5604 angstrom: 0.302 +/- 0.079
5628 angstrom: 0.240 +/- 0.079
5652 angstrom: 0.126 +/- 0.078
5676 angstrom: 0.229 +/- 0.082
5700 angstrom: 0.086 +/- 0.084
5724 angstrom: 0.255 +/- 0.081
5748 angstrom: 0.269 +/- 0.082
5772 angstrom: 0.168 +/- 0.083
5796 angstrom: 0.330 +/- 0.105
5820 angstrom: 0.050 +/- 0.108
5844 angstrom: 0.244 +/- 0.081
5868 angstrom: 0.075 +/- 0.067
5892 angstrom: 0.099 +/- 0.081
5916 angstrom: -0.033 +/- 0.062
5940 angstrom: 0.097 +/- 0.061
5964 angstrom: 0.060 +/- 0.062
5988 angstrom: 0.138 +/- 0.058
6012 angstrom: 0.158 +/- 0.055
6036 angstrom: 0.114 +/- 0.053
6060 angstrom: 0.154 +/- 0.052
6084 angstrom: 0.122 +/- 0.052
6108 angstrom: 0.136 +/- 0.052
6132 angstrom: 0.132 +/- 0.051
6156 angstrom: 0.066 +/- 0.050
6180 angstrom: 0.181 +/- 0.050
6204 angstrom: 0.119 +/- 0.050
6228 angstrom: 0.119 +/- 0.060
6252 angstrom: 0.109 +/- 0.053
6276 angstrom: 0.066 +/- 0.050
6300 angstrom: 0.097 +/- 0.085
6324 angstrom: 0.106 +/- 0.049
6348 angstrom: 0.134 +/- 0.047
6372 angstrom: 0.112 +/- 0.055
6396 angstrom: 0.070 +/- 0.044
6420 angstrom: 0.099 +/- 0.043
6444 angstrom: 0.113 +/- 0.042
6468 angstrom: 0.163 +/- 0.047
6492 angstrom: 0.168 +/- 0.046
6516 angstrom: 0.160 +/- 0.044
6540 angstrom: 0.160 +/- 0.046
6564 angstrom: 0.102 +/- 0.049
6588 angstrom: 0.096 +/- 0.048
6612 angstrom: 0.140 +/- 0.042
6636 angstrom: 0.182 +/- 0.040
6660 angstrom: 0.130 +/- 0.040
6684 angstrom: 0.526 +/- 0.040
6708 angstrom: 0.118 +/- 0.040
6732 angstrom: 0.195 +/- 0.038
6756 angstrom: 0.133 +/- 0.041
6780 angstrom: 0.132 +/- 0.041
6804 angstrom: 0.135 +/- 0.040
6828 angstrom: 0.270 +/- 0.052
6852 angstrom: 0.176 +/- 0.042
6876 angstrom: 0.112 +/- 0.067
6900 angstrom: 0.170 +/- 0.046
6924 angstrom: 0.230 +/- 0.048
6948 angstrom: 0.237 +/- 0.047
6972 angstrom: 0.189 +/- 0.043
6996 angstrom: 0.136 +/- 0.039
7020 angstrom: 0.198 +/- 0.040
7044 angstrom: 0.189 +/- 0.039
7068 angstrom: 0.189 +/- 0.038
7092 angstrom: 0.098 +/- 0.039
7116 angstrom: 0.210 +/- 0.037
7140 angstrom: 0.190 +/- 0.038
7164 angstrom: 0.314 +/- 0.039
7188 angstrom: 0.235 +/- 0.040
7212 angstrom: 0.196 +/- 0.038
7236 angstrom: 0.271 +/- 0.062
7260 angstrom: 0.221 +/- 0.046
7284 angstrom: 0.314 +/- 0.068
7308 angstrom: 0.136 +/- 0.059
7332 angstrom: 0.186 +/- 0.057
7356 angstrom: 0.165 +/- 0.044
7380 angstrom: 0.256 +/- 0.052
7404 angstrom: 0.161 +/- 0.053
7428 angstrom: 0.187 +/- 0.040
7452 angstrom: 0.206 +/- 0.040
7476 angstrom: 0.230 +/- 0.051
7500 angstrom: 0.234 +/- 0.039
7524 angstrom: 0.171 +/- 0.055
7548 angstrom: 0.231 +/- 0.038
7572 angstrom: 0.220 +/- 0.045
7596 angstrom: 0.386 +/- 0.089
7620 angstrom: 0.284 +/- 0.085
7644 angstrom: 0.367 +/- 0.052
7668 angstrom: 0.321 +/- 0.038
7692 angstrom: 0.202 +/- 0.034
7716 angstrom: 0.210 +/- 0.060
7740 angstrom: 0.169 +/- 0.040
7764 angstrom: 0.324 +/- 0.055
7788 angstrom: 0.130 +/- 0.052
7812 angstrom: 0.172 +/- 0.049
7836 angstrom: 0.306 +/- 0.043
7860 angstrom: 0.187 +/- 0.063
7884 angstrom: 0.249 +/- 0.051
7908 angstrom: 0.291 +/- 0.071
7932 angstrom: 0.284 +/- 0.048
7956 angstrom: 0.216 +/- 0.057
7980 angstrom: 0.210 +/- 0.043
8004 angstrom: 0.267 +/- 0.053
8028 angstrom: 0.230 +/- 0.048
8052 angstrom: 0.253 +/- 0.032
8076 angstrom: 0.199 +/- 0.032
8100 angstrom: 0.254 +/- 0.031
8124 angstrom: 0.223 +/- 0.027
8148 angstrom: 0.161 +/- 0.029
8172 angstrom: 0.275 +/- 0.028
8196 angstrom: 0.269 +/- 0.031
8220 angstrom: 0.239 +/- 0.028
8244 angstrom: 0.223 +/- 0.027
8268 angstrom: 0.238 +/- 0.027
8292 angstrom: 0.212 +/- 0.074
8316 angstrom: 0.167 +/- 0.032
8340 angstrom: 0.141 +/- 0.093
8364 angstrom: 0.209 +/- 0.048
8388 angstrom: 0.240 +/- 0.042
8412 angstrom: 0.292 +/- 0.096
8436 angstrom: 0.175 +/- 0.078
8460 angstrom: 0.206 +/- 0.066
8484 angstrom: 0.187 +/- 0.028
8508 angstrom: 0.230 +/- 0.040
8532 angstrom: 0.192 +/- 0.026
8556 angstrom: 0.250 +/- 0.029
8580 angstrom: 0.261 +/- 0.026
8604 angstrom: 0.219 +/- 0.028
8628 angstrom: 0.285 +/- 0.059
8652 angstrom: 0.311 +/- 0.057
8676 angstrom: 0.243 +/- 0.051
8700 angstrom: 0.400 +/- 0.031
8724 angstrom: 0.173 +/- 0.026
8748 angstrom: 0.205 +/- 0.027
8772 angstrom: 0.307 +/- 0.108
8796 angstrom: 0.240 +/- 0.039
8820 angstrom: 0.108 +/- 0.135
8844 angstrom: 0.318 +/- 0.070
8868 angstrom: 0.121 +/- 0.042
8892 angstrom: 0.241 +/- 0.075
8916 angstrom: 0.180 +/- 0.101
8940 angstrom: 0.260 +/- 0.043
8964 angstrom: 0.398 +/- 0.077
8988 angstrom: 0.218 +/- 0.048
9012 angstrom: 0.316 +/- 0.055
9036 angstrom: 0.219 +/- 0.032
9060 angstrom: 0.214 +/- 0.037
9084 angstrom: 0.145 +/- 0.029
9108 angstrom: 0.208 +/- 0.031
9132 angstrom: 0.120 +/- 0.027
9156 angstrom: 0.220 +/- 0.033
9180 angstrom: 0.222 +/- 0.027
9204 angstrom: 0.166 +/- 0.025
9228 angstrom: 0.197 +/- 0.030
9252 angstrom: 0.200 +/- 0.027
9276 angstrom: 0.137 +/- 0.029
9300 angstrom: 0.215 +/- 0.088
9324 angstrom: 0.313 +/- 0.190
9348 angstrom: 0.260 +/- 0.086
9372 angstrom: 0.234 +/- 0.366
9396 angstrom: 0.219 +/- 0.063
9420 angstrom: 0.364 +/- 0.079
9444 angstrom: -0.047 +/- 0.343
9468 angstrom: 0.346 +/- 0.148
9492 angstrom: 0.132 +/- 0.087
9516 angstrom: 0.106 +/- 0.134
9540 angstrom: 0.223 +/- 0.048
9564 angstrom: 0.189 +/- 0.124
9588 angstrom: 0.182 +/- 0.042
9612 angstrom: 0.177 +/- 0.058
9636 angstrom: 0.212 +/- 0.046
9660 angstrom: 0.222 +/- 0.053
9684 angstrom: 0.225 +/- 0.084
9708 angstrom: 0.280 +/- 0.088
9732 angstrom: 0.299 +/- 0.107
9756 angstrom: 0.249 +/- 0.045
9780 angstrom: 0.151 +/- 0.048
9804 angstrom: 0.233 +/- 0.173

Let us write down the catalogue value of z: 0.79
